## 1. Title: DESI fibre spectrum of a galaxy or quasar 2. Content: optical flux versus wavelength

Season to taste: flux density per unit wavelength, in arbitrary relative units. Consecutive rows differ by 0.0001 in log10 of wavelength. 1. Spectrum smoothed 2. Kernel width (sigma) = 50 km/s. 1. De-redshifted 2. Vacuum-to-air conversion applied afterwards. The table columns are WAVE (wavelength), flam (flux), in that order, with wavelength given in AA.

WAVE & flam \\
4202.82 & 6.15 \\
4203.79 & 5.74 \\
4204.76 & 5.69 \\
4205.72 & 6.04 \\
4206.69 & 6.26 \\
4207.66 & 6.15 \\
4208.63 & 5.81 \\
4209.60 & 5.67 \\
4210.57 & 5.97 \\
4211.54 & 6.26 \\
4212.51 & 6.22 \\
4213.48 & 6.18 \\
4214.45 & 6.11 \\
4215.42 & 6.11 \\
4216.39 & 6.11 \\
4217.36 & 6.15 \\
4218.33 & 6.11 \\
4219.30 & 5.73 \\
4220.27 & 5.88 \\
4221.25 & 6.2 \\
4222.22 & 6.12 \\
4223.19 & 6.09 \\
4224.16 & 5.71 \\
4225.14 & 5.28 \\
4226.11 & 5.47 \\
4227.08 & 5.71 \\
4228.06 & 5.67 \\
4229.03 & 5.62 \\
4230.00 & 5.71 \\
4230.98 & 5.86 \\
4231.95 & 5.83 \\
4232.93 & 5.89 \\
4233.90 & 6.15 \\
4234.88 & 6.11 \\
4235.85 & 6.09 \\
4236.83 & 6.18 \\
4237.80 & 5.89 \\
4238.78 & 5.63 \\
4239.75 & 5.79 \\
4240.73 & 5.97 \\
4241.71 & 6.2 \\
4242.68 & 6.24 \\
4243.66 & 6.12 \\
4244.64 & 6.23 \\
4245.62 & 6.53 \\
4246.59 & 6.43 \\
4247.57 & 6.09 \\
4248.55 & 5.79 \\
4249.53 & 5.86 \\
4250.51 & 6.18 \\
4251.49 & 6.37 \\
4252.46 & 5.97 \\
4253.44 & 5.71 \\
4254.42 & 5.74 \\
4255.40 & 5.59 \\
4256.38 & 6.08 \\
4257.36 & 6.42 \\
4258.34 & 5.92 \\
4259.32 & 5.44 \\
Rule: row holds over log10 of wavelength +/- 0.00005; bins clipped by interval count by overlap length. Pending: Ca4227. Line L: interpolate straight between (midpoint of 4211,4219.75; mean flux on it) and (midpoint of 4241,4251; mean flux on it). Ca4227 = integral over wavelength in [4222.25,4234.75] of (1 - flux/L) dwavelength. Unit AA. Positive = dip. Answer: 0.7 AA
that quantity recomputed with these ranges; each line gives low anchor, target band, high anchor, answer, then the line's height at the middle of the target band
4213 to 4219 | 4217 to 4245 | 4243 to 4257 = 0.8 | 6.09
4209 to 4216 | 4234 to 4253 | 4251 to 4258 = -0.2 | 6.01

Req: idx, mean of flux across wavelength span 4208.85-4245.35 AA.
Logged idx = 5.95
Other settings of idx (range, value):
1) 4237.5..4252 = 6.09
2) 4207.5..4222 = 6.04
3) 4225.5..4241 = 5.84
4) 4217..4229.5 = 5.82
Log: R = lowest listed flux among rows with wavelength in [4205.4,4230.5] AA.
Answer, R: 5.28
